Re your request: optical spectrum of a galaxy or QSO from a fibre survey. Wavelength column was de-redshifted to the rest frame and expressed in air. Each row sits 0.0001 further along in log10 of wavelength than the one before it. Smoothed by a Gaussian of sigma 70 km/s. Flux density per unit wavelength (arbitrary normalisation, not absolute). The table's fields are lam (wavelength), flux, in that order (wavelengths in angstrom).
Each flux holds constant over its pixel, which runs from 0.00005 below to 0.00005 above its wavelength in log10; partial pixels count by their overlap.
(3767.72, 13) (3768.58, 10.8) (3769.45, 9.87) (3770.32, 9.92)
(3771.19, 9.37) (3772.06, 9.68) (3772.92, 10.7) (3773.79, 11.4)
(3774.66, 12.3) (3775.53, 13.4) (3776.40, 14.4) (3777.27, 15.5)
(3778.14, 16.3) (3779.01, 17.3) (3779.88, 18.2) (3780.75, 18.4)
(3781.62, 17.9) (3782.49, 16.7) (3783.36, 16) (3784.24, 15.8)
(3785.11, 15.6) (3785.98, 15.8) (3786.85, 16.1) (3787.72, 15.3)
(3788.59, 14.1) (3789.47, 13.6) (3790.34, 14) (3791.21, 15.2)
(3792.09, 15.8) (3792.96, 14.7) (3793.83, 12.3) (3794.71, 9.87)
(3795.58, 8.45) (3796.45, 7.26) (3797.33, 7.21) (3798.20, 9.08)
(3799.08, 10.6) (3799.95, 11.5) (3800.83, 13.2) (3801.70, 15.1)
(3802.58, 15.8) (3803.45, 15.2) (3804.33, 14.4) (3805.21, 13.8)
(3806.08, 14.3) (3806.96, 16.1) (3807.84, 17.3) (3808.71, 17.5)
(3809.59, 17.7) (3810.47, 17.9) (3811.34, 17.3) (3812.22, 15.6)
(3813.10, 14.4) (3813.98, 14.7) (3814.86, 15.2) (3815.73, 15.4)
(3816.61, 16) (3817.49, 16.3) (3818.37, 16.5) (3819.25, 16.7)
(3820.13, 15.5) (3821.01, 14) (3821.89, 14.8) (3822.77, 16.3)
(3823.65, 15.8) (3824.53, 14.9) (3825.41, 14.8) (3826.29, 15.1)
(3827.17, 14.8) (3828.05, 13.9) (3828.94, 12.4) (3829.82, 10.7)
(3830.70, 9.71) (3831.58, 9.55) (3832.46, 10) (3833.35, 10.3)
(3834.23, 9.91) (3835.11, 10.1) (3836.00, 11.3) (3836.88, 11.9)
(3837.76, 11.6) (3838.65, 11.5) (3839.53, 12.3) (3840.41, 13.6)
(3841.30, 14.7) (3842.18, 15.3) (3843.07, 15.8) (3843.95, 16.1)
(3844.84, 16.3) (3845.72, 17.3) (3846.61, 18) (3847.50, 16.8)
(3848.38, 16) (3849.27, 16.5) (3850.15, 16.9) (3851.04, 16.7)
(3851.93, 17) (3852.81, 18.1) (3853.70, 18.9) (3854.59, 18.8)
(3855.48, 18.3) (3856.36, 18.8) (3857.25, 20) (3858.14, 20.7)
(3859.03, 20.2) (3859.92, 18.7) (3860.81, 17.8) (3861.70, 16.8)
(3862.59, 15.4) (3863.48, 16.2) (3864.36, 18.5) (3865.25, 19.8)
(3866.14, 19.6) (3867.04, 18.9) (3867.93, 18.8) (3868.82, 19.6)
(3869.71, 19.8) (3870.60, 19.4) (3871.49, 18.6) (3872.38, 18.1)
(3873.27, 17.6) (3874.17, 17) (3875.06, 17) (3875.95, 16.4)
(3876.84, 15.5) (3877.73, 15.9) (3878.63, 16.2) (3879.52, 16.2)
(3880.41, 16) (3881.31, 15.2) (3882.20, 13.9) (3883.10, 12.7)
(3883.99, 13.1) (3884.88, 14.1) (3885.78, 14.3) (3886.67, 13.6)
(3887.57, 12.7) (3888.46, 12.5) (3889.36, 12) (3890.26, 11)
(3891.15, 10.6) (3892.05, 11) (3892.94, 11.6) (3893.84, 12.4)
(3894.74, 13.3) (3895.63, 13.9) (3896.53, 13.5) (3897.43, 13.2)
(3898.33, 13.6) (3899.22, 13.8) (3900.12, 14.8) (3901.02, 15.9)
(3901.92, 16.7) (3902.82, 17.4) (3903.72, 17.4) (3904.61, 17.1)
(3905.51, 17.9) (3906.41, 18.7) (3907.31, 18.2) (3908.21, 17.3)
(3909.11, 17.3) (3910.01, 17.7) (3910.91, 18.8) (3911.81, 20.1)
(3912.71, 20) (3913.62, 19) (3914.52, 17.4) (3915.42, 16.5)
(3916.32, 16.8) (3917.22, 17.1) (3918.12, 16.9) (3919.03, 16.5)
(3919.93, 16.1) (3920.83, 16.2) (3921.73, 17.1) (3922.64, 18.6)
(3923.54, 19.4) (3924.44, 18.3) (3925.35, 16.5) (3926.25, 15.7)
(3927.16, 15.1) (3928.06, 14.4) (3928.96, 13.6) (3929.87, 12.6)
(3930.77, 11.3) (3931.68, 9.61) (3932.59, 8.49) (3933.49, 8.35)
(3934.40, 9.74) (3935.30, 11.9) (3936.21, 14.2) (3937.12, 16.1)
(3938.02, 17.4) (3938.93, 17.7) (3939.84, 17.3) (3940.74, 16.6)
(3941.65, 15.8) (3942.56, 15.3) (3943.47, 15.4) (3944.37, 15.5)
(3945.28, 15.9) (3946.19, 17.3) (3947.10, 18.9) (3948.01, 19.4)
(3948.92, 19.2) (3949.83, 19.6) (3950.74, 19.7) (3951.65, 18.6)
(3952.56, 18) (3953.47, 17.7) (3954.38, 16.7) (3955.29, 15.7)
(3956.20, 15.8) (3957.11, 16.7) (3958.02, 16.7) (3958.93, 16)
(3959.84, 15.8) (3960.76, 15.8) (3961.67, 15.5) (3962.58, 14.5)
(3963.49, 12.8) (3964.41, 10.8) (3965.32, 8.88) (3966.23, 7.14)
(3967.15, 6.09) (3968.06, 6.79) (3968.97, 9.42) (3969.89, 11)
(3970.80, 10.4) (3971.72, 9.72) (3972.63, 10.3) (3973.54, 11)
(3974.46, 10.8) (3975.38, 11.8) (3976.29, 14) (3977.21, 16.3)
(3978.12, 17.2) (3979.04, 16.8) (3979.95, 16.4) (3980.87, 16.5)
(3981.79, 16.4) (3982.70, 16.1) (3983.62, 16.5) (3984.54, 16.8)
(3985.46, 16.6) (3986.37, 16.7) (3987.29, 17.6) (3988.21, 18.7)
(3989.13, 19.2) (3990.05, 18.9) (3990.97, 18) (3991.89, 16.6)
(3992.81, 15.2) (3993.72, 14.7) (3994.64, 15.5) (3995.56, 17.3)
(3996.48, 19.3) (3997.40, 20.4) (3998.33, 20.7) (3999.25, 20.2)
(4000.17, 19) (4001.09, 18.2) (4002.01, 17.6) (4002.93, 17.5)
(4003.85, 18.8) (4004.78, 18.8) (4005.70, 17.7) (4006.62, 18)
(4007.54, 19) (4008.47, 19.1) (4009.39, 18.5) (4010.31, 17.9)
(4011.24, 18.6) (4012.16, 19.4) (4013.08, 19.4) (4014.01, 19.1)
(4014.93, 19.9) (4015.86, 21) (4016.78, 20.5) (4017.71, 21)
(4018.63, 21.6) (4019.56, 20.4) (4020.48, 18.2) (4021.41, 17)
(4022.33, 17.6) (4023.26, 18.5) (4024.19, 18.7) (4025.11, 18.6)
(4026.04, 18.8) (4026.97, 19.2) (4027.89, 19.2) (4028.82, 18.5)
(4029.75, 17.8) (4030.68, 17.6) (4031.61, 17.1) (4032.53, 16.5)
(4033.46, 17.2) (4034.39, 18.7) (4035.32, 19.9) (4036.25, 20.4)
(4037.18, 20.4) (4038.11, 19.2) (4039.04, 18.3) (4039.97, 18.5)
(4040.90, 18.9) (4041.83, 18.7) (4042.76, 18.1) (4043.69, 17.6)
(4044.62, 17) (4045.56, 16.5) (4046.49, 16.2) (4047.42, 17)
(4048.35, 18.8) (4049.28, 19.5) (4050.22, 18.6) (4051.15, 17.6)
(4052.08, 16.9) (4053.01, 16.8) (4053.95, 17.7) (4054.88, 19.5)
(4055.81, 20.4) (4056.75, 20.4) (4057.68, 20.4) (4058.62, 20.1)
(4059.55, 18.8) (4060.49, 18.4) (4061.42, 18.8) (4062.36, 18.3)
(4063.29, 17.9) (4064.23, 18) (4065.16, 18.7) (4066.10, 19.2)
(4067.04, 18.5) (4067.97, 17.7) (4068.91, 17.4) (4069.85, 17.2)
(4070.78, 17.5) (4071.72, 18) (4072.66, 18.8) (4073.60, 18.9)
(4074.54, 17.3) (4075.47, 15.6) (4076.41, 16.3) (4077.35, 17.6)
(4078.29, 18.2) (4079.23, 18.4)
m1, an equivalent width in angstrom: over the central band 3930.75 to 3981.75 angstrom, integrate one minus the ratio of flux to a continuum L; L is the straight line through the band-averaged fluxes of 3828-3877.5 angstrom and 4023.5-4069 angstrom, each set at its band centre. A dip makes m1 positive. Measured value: 8.86 angstrom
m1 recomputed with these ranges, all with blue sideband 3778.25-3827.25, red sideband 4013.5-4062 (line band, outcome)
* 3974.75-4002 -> 1.15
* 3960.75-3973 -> 4.93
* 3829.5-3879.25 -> -1.32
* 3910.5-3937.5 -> 2.24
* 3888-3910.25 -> 2.30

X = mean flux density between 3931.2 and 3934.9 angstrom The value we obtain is 9.1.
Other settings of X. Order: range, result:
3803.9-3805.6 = 14.1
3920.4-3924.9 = 17.9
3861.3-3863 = 16.1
